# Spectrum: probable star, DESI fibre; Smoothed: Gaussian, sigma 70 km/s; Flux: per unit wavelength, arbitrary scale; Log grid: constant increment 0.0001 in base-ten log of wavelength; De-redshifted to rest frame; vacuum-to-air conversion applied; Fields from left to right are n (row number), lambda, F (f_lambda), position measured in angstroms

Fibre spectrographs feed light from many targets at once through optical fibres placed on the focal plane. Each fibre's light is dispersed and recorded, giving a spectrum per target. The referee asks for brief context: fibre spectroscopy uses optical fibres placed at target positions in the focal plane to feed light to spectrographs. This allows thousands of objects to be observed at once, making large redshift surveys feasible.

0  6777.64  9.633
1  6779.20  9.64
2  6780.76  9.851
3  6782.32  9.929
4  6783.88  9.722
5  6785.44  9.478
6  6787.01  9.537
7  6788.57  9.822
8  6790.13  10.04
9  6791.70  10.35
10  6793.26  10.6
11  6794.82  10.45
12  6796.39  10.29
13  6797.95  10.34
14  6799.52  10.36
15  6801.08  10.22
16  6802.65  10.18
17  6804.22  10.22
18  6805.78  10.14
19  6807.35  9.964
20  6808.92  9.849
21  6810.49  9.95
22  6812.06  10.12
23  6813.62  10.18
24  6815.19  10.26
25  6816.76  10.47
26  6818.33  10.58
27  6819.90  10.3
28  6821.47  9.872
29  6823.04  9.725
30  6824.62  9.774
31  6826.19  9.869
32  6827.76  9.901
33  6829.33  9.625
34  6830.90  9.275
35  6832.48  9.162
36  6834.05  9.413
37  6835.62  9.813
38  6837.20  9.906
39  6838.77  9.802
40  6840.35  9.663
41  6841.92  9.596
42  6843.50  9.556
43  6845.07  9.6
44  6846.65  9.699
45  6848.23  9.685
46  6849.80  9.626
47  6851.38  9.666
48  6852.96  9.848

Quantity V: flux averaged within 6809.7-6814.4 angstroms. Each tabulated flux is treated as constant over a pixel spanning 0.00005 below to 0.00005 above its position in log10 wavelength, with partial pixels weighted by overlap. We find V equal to 10.1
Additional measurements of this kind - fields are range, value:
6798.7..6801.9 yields 10.3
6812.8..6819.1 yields 10.4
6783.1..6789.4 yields 9.65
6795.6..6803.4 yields 10.3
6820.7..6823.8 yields 9.8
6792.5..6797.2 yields 10.5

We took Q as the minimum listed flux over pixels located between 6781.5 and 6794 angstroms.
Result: 9.478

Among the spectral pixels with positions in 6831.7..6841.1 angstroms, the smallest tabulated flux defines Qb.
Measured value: 9.162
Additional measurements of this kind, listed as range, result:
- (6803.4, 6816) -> 9.849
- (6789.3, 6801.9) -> 10.04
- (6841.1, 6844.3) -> 9.556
